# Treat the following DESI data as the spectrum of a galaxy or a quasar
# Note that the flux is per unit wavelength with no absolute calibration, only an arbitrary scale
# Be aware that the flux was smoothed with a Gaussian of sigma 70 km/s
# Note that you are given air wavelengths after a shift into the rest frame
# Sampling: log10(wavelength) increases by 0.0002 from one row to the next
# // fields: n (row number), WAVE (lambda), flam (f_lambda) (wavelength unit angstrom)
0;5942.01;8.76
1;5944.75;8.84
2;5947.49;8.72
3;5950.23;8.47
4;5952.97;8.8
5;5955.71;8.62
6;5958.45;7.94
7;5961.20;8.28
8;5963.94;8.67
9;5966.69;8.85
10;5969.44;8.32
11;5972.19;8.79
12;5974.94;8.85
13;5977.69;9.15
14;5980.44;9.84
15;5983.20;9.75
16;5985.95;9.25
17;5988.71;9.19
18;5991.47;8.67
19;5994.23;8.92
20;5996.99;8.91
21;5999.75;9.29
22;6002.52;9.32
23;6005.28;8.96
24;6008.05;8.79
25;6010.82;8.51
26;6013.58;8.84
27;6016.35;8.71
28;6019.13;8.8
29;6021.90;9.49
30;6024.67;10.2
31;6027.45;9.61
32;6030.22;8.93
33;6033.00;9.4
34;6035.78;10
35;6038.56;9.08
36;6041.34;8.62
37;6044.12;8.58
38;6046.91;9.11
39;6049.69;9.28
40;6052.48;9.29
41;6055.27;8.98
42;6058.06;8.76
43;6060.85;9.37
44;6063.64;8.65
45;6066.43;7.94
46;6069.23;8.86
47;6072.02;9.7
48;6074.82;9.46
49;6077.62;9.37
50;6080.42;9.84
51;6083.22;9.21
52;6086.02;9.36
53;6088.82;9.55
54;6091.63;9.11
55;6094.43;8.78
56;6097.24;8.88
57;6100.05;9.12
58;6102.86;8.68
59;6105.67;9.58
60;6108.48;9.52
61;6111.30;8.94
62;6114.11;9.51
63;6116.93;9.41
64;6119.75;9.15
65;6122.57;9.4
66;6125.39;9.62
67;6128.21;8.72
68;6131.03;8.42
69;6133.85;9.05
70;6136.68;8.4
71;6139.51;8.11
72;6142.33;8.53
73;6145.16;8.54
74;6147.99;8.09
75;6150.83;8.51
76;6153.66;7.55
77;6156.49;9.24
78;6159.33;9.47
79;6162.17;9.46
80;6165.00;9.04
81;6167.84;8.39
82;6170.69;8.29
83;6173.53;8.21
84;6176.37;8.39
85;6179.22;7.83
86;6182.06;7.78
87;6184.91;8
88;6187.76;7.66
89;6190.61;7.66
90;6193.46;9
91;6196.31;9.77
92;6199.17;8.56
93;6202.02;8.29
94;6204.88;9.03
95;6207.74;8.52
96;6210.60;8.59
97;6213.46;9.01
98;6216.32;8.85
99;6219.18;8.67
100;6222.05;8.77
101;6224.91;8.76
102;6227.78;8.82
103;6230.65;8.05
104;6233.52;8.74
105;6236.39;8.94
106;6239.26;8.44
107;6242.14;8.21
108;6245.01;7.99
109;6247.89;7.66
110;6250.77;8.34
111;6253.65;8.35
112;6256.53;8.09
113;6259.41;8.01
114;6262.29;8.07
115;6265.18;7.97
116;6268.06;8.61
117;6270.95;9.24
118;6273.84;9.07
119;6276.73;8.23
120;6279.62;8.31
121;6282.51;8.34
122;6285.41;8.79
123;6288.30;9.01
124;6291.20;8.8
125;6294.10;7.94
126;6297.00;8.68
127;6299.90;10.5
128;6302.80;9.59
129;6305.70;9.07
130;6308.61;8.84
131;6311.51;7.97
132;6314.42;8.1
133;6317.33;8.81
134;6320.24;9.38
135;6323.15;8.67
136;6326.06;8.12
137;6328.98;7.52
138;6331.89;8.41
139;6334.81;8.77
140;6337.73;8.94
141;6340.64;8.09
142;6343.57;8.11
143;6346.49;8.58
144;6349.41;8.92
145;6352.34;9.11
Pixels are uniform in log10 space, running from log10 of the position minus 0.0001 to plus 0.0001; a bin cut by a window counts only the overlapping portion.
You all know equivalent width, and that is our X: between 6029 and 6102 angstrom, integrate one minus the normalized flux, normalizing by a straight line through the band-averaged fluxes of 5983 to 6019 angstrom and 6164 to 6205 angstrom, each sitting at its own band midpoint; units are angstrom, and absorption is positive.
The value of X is -3.0 angstrom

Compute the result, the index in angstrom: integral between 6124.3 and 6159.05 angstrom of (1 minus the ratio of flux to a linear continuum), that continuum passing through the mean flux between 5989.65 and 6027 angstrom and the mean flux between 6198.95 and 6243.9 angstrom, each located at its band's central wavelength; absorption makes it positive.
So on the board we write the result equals 0.8 angstrom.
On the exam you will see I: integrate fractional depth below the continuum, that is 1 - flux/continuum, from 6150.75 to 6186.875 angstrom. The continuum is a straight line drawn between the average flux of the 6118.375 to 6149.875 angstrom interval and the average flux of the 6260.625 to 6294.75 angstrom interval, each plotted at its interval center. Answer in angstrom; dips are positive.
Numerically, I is 0.9 angstrom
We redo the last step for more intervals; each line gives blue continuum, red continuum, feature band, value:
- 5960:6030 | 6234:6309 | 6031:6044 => -0.3 angstrom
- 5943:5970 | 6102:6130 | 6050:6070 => 0.3 angstrom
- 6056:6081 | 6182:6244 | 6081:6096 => -0.4 angstrom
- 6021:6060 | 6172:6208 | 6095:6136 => -1.5 angstrom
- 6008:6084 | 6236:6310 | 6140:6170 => 0.7 angstrom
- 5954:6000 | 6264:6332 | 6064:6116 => -2.2 angstrom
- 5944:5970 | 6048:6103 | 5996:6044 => -1.5 angstrom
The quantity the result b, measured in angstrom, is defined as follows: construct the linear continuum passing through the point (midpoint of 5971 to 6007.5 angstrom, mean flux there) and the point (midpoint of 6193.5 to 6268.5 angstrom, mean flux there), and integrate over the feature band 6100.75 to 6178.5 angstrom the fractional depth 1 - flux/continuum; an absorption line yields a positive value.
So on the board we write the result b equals -0.6 angstrom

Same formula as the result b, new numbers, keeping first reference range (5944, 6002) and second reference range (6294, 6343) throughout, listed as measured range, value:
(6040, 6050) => 0.0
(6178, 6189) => 1.2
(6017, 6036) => -1.3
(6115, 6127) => -0.8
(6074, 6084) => -0.8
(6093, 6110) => -0.6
